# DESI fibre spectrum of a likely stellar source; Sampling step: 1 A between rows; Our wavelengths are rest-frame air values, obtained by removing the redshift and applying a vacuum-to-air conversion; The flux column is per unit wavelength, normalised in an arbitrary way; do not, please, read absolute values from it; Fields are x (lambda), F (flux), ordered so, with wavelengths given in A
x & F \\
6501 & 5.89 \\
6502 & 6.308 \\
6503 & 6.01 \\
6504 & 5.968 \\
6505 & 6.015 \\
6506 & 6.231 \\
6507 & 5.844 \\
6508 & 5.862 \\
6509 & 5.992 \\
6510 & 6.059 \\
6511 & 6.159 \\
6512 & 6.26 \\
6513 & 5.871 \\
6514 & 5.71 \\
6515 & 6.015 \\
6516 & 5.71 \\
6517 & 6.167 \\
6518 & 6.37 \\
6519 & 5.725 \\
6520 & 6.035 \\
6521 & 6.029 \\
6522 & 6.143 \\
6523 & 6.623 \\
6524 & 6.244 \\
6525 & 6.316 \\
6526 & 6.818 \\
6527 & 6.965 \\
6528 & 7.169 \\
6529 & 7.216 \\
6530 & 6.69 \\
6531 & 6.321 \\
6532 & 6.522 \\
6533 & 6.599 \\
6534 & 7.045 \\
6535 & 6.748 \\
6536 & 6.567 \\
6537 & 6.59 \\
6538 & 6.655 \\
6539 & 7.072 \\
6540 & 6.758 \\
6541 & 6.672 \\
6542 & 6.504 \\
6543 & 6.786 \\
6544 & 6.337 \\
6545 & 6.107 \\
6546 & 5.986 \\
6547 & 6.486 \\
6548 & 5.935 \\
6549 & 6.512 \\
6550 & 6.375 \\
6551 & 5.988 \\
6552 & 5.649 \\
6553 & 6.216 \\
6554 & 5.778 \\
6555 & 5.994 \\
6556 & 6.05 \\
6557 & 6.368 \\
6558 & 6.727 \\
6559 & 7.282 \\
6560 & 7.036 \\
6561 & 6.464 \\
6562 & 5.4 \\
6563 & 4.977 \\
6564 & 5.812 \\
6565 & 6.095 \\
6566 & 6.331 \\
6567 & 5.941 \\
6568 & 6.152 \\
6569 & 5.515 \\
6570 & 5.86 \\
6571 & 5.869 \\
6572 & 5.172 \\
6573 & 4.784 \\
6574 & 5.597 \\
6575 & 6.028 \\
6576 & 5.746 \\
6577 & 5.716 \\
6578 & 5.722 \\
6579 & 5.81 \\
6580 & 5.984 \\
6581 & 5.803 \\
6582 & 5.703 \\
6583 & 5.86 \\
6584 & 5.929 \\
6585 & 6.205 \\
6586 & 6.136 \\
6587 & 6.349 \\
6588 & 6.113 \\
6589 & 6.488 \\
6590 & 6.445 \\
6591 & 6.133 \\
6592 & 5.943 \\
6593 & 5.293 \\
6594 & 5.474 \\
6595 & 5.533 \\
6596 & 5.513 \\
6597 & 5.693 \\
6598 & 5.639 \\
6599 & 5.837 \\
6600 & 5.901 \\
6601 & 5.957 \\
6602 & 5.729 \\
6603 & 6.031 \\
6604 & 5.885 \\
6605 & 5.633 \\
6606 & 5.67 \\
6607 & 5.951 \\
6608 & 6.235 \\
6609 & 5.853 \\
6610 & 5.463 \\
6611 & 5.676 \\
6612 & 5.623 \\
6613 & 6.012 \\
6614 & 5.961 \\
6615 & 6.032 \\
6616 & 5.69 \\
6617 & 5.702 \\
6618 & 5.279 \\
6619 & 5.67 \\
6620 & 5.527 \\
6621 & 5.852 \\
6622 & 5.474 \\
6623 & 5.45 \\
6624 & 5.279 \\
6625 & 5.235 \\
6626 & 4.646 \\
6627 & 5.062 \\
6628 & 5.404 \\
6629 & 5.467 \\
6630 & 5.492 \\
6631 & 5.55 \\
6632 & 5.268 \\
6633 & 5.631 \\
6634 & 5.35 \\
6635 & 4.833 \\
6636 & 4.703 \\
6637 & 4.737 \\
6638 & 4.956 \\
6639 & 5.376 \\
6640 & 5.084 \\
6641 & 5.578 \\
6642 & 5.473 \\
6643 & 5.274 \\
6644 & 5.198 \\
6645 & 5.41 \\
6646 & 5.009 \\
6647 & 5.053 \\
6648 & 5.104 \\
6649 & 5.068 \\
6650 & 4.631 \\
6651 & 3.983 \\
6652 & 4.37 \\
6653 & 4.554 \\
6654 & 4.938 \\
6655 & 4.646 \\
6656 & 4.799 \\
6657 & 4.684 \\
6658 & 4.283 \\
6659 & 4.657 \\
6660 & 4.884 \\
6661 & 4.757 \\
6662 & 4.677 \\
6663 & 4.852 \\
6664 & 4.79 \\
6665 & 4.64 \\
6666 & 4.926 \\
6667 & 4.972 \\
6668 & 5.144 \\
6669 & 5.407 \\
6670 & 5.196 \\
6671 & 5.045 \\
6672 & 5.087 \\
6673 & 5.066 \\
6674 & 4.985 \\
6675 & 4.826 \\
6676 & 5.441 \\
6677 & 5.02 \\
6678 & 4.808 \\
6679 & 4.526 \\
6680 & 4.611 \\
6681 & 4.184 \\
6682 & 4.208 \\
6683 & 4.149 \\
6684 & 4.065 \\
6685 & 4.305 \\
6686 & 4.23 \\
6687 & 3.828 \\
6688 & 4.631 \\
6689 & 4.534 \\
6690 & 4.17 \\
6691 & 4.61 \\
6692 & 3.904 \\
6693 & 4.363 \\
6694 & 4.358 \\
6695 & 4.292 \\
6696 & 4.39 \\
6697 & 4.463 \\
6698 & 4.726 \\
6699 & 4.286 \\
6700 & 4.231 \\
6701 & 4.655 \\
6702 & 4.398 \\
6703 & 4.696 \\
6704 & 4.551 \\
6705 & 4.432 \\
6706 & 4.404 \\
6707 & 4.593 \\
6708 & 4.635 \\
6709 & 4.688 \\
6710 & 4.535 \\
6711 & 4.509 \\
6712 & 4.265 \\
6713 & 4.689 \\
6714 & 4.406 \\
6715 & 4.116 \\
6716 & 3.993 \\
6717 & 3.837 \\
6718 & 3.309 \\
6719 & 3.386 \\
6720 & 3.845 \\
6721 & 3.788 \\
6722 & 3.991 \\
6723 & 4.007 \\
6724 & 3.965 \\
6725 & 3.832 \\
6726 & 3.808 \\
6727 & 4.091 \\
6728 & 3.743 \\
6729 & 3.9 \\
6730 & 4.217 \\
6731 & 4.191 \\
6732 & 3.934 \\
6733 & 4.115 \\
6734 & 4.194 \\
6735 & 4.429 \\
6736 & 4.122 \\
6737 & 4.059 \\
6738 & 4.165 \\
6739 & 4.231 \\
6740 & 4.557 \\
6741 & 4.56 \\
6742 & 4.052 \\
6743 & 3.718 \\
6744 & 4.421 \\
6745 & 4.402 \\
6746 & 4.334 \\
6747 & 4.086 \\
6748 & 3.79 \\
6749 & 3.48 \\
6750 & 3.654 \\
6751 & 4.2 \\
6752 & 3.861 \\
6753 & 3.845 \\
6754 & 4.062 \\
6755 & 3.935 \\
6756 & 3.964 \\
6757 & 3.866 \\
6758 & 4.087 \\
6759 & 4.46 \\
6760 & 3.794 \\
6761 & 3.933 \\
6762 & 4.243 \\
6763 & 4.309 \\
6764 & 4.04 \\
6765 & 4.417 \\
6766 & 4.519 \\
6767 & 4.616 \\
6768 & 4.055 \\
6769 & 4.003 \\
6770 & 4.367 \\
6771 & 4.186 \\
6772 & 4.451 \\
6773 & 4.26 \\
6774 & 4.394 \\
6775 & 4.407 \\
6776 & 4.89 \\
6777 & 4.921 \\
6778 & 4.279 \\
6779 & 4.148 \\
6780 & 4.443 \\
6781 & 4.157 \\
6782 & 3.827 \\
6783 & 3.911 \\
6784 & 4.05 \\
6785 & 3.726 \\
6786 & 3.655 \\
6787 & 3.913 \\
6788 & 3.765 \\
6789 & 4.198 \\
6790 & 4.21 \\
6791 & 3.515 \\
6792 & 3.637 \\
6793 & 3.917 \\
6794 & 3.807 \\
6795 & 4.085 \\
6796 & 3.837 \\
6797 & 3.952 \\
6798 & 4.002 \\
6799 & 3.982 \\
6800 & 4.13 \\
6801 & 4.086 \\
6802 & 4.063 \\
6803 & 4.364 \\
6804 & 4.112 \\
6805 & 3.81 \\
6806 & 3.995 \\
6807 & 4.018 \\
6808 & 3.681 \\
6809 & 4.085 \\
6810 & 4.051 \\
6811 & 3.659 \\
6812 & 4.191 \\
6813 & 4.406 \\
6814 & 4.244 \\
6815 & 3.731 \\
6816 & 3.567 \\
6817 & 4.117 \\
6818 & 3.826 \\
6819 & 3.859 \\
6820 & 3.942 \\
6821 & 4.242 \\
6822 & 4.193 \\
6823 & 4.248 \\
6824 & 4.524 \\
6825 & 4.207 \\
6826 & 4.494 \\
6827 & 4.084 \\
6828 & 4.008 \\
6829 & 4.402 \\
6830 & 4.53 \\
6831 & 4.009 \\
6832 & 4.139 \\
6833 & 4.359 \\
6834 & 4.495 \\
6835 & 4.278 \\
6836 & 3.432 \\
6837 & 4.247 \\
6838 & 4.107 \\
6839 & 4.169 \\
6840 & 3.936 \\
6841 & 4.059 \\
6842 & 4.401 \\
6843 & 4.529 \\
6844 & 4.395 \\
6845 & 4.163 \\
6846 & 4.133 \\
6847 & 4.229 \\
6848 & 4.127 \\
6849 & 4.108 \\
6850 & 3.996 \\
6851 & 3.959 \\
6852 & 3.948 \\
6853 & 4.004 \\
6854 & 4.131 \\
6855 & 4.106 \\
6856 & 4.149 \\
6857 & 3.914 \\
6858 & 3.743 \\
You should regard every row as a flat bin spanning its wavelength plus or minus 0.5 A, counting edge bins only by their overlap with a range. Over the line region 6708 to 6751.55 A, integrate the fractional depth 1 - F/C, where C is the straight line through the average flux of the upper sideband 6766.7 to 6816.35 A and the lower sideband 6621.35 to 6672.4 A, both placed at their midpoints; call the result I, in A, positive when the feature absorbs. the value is 3.8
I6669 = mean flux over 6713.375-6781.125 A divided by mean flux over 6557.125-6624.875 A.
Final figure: 0.70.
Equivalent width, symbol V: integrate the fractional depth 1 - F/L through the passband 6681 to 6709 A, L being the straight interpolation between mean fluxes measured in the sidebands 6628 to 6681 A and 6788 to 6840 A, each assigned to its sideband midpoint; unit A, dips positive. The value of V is 2.15 A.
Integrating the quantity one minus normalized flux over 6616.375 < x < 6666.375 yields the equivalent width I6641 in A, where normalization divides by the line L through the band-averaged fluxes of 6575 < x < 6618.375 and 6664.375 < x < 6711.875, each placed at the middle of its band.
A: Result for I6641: 1.6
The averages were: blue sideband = 5.85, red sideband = 4.59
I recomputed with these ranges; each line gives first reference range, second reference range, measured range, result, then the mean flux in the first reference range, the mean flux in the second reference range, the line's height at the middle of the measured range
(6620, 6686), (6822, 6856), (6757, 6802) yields 3.10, 4.95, 4.18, 4.43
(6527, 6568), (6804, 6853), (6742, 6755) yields 2.11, 6.4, 4.11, 4.76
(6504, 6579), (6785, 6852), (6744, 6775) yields 2.66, 6.2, 4.07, 4.52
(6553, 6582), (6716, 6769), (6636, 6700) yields 1.59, 5.93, 4.05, 4.85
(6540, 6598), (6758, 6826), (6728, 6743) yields 1.38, 6.01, 4.1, 4.59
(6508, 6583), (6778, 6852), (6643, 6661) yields 1.88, 6.19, 4.07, 5.35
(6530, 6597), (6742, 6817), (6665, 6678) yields 0.07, 6.12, 4.07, 5.09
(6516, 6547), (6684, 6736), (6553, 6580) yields 0.57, 6.51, 4.22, 6.06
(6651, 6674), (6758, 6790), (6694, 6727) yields 2.29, 4.82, 4.2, 4.55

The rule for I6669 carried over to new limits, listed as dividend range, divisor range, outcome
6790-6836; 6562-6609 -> 0.70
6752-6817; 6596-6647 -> 0.74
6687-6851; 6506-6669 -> 0.72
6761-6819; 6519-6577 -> 0.65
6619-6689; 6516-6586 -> 0.79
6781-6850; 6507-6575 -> 0.65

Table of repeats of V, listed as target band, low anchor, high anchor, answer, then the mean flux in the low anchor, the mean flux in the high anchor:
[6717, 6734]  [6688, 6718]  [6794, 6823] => 1.65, 4.39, 4.01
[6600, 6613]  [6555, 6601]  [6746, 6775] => -0.42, 5.92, 4.11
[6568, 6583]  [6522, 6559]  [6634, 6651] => 0.78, 6.49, 5.07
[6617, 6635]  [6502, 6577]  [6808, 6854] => 0.67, 6.21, 4.12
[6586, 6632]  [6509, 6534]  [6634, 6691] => -2.80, 6.33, 4.8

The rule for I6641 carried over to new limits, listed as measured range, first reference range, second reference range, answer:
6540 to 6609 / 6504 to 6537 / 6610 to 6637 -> -1.5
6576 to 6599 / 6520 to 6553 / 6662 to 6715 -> -0.1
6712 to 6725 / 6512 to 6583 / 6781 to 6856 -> 2.4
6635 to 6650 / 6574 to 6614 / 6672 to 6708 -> 0.2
